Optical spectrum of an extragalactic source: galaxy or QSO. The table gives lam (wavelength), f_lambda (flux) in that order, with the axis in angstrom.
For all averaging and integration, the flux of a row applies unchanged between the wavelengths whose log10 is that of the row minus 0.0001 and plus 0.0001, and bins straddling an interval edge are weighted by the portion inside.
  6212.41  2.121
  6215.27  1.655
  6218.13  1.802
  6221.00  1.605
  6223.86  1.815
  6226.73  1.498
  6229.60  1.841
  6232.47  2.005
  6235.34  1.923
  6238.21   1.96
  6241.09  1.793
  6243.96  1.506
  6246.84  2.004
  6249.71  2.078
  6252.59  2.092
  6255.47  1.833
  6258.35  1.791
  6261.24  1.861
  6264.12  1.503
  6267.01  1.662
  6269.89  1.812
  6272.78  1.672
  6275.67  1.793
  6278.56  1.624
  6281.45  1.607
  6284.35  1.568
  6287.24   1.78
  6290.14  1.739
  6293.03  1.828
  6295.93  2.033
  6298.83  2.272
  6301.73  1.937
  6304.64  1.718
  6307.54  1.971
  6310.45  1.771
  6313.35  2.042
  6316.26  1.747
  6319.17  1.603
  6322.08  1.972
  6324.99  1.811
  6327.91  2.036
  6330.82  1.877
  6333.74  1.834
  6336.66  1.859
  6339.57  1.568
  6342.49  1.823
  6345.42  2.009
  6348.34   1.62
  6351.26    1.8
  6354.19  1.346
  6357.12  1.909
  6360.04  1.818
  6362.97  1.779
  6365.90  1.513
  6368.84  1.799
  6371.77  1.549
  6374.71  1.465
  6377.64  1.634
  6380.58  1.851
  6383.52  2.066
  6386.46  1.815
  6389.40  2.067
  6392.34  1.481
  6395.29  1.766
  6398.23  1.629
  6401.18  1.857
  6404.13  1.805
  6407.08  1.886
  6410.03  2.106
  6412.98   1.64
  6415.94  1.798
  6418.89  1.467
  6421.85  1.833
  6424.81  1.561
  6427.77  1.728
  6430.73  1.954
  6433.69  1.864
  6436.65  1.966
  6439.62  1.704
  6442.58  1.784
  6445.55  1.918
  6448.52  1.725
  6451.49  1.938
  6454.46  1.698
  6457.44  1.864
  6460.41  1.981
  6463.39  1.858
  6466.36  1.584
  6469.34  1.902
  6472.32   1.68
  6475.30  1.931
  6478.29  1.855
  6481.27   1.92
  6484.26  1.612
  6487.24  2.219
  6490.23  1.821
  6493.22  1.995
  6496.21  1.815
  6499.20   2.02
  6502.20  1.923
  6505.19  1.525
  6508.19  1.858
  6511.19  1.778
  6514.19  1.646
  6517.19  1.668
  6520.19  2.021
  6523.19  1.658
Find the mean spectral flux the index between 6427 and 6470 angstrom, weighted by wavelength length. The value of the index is 1.83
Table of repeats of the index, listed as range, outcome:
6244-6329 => 1.83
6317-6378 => 1.75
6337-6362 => 1.74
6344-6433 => 1.75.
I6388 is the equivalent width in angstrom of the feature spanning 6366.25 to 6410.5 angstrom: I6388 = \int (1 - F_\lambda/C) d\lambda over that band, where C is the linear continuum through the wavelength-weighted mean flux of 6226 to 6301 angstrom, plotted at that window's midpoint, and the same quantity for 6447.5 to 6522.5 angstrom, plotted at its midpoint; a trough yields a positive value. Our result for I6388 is 1.3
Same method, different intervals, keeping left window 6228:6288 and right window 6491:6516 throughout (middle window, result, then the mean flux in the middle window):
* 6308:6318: -0.32 angstrom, 1.86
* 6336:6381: 2.53 angstrom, 1.7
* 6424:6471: -0.13 angstrom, 1.82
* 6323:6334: -0.60 angstrom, 1.9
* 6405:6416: -0.32 angstrom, 1.86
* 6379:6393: -0.54 angstrom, 1.88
